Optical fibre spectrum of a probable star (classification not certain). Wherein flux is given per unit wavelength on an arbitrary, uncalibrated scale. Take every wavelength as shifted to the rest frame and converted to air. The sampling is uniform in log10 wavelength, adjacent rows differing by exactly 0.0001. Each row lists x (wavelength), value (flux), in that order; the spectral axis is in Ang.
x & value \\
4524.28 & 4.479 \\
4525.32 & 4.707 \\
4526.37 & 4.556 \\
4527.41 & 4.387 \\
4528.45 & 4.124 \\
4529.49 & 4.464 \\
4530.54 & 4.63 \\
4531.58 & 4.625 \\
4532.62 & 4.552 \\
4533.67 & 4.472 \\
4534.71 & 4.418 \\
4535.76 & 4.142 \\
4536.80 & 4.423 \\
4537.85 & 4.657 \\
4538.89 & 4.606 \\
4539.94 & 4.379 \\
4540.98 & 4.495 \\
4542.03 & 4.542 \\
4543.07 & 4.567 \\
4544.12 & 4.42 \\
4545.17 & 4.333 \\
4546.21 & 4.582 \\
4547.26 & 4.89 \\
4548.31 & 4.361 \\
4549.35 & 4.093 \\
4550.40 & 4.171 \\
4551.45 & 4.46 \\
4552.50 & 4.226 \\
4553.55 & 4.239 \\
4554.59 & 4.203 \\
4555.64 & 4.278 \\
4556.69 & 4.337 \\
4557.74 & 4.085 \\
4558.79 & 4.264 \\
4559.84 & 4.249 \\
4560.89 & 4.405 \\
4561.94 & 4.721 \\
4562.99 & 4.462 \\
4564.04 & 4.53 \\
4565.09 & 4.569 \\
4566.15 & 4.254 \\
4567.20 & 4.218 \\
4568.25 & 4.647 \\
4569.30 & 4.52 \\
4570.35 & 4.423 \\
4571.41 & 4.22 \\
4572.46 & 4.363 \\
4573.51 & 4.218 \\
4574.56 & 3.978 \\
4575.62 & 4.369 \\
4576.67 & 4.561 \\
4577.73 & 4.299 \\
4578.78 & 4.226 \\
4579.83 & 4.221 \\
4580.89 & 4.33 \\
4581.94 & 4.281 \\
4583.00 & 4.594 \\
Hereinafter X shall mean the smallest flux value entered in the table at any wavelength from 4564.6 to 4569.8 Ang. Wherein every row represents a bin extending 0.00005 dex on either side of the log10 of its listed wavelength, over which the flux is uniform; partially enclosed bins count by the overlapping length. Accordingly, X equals 4.218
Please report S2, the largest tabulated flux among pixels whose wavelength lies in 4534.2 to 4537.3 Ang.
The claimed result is 4.423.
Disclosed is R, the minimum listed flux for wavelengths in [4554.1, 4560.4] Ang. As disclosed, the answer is 4.085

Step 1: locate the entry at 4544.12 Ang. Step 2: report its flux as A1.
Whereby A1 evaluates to 4.42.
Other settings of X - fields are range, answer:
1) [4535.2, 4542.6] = 4.142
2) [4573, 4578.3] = 3.978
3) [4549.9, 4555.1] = 4.171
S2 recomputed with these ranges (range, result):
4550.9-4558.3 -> 4.46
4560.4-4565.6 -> 4.721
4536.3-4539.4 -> 4.657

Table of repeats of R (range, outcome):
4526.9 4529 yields 4.124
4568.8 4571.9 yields 4.22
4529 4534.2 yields 4.464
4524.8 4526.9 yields 4.556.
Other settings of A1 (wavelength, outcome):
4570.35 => 4.423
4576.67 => 4.561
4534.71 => 4.418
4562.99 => 4.462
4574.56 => 3.978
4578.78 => 4.226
